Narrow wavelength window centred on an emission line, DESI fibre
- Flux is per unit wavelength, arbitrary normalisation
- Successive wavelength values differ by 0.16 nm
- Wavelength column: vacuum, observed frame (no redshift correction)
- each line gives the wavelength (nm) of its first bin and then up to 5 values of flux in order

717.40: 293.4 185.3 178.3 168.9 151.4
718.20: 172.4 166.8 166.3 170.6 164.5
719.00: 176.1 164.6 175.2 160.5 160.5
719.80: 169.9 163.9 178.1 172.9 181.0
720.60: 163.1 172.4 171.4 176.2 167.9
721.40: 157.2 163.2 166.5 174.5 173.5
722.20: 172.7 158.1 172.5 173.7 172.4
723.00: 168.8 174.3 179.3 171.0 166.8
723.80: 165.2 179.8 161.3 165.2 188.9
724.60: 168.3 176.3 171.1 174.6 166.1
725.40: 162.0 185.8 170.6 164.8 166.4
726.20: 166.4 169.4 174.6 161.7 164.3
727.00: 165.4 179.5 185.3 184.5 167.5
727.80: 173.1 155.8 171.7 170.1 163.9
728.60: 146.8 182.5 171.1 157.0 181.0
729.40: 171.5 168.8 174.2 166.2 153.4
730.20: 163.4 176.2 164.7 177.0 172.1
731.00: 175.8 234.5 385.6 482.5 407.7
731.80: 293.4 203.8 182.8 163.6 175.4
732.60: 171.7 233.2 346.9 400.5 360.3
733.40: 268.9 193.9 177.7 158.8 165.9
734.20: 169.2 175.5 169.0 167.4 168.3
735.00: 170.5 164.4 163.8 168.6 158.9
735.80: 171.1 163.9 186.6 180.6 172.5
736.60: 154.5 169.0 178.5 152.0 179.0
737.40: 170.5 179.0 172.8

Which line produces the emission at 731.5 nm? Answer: [S II]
